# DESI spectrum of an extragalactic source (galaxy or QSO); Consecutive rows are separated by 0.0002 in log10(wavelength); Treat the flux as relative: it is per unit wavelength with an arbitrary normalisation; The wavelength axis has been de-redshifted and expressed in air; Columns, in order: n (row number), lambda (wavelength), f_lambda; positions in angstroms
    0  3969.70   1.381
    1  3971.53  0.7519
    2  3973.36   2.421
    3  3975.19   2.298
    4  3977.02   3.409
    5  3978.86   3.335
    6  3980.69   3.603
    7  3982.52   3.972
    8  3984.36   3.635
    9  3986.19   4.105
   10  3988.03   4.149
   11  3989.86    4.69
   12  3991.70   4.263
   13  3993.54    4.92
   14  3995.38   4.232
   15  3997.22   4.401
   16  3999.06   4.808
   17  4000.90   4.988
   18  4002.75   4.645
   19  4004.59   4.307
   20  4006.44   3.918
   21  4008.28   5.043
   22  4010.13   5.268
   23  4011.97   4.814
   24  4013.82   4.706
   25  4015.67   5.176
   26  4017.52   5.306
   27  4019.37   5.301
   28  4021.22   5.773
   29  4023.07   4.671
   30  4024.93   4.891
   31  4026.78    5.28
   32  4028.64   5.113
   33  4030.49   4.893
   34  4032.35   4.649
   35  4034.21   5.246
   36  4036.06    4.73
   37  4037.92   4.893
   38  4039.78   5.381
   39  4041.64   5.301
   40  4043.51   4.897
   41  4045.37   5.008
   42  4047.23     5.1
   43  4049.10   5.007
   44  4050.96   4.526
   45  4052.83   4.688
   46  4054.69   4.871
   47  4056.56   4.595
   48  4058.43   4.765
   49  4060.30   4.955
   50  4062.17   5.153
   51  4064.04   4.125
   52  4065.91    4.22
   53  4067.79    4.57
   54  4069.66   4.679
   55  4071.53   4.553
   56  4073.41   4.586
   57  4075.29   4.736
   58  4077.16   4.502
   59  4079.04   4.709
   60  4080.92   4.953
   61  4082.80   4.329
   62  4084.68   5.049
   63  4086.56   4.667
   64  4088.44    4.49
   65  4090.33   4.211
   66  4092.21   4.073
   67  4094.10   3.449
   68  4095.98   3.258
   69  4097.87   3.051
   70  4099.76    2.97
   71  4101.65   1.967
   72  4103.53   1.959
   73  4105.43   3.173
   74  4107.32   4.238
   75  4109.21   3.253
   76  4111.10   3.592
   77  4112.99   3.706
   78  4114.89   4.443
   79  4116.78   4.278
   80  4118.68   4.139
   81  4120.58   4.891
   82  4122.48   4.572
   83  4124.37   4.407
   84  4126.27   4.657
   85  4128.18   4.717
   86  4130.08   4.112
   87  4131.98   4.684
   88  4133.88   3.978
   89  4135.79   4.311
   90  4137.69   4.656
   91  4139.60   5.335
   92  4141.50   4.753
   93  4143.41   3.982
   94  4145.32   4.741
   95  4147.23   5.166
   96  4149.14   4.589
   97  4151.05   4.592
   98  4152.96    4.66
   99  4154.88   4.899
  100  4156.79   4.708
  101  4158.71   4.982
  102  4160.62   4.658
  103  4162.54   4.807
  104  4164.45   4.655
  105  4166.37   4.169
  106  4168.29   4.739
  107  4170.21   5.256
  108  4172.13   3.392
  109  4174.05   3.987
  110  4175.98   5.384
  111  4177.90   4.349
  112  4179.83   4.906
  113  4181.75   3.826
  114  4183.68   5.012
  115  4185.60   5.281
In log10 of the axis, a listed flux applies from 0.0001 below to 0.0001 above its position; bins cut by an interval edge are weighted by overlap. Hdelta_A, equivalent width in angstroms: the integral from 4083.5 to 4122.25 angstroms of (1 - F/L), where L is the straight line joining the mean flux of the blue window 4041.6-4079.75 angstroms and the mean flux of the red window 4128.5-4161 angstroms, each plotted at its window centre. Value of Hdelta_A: 7.6 angstroms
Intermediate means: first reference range 4.73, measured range 3.76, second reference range 4.64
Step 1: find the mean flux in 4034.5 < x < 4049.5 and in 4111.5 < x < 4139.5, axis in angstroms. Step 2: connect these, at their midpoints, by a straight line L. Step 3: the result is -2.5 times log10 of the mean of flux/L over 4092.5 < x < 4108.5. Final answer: 0.44 mag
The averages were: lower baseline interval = 5.05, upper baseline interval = 4.41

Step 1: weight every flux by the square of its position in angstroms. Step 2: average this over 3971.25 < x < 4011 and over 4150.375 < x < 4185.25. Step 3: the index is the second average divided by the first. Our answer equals 1.25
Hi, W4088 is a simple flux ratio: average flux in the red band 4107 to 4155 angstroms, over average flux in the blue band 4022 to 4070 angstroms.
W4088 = 0.9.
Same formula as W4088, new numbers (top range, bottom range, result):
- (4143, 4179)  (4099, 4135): 1.19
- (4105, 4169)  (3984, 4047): 0.92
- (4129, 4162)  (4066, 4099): 1.07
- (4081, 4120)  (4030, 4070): 0.78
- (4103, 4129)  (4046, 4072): 0.86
